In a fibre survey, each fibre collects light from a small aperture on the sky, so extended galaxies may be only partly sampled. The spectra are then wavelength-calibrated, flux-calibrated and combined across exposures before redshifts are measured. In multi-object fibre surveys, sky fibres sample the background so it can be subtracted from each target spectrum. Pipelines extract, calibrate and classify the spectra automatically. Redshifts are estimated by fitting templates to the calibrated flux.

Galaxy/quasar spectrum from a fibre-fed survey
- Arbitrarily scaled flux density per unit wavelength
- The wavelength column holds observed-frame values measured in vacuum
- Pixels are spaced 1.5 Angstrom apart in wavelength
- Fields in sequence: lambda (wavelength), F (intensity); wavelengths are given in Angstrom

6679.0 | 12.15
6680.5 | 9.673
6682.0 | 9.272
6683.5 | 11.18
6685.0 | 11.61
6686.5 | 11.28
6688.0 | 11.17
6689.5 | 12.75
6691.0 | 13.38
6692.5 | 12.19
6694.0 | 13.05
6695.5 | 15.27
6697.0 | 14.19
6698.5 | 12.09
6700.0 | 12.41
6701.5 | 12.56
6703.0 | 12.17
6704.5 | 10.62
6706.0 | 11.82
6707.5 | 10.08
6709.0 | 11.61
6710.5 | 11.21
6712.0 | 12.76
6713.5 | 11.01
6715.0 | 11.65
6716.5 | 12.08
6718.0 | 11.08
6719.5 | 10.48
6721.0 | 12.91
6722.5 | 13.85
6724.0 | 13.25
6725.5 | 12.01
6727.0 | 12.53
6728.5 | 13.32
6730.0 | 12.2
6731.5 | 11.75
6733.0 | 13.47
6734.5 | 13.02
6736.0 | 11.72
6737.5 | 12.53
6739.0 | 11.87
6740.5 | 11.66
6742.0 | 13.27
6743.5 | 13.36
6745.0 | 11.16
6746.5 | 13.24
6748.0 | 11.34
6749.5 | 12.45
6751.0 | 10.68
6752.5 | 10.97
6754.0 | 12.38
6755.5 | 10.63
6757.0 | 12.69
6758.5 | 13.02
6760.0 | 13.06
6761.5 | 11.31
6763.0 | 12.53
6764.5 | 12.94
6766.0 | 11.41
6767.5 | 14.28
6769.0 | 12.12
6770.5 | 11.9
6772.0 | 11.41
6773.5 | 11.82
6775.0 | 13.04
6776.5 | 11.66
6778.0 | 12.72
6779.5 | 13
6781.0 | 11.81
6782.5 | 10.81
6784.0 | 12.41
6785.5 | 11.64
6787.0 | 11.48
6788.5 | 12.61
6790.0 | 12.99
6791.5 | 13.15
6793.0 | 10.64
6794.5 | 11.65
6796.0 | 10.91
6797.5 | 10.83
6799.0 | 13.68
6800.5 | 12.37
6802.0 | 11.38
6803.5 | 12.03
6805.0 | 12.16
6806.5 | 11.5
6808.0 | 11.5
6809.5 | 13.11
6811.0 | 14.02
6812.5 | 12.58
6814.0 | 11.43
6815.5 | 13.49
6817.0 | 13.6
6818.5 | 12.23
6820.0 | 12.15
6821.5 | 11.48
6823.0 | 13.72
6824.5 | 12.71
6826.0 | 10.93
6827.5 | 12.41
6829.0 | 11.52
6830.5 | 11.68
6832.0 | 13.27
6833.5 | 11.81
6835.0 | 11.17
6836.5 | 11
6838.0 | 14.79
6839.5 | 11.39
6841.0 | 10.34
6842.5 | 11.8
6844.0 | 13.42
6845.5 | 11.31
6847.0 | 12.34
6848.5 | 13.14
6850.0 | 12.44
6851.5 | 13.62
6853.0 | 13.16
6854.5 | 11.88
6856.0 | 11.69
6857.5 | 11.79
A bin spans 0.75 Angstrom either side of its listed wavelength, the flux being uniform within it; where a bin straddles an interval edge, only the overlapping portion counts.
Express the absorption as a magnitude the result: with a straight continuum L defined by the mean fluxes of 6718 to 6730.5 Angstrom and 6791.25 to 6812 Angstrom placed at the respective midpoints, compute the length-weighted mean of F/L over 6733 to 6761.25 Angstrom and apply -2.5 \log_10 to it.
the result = 0.01 mag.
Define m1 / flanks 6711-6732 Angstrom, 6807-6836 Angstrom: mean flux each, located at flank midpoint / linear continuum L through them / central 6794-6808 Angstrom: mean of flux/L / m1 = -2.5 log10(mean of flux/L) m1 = 0.04 mag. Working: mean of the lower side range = 12.2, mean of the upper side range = 12.3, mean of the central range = 11.8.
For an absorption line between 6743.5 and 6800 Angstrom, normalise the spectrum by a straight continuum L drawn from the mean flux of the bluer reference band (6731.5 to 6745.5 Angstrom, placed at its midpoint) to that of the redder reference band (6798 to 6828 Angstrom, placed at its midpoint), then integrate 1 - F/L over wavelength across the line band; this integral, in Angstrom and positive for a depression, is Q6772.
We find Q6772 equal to 1.6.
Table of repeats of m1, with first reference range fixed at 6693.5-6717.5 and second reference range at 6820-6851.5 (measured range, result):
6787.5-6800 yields 0.01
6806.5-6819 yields -0.05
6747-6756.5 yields 0.06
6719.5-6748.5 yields -0.03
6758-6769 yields -0.04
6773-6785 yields 0.00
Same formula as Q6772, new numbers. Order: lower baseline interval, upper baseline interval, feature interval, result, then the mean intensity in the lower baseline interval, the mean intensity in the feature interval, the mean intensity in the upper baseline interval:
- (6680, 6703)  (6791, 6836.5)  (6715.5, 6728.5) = -0.17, 12.2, 12.3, 12.1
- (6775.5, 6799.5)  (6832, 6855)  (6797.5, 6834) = -0.60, 12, 12.3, 12.3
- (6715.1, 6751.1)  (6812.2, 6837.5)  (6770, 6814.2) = 0.59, 12.3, 12.1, 12.2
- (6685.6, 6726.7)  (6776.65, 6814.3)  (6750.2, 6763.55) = 0.25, 12.2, 11.9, 12.1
